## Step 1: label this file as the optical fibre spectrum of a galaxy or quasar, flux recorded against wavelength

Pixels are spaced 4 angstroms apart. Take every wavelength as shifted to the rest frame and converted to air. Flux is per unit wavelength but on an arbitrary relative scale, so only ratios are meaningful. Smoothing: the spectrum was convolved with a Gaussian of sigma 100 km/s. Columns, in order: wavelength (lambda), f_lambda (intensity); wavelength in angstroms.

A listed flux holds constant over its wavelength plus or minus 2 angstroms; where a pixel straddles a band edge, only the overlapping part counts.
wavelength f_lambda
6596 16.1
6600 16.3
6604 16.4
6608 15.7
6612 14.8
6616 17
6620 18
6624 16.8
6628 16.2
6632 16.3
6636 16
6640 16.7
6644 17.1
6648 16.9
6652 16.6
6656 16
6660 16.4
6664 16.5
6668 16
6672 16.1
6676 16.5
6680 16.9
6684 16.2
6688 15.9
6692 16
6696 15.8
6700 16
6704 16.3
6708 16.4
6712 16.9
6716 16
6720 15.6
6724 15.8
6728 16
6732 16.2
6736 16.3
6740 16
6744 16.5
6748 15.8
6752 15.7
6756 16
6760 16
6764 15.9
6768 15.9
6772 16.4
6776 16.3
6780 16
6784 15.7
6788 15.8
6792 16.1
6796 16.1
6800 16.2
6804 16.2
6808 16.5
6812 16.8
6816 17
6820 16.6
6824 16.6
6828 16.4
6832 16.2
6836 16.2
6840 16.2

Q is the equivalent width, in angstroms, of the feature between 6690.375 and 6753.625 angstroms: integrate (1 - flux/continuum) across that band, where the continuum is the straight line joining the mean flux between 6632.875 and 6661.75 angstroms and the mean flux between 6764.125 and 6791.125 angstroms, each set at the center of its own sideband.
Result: 0.6 angstroms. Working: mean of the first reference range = 16.5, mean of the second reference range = 16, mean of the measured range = 16.1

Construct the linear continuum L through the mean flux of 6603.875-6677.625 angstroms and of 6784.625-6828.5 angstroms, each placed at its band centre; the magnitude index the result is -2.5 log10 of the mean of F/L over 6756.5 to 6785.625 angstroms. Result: 0.02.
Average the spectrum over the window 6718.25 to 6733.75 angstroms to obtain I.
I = 15.9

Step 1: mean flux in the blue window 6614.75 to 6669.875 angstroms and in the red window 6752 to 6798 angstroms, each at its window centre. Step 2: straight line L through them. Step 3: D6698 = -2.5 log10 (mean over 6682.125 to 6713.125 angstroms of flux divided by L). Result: 0.01 mag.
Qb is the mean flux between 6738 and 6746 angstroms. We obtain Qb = 16.2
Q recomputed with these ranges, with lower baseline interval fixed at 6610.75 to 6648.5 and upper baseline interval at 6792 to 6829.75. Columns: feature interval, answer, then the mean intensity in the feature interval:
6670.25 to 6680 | 0.1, 16.4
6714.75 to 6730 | 0.6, 15.8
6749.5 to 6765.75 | 0.6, 15.9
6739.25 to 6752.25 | 0.4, 16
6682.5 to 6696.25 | 0.5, 16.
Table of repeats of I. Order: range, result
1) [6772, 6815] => 16.2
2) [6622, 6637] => 16.3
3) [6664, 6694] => 16.2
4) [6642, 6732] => 16.3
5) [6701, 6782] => 16.1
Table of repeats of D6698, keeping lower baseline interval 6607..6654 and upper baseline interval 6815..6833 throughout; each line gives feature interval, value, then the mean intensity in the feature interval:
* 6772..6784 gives 0.029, 16.1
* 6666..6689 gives 0.017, 16.3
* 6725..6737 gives 0.028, 16.1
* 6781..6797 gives 0.042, 15.9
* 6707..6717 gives 0.004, 16.5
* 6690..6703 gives 0.038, 16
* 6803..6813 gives 0.003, 16.5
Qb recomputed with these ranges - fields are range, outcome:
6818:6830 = 16.5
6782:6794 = 15.9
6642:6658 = 16.6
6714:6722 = 15.8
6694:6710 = 16.1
